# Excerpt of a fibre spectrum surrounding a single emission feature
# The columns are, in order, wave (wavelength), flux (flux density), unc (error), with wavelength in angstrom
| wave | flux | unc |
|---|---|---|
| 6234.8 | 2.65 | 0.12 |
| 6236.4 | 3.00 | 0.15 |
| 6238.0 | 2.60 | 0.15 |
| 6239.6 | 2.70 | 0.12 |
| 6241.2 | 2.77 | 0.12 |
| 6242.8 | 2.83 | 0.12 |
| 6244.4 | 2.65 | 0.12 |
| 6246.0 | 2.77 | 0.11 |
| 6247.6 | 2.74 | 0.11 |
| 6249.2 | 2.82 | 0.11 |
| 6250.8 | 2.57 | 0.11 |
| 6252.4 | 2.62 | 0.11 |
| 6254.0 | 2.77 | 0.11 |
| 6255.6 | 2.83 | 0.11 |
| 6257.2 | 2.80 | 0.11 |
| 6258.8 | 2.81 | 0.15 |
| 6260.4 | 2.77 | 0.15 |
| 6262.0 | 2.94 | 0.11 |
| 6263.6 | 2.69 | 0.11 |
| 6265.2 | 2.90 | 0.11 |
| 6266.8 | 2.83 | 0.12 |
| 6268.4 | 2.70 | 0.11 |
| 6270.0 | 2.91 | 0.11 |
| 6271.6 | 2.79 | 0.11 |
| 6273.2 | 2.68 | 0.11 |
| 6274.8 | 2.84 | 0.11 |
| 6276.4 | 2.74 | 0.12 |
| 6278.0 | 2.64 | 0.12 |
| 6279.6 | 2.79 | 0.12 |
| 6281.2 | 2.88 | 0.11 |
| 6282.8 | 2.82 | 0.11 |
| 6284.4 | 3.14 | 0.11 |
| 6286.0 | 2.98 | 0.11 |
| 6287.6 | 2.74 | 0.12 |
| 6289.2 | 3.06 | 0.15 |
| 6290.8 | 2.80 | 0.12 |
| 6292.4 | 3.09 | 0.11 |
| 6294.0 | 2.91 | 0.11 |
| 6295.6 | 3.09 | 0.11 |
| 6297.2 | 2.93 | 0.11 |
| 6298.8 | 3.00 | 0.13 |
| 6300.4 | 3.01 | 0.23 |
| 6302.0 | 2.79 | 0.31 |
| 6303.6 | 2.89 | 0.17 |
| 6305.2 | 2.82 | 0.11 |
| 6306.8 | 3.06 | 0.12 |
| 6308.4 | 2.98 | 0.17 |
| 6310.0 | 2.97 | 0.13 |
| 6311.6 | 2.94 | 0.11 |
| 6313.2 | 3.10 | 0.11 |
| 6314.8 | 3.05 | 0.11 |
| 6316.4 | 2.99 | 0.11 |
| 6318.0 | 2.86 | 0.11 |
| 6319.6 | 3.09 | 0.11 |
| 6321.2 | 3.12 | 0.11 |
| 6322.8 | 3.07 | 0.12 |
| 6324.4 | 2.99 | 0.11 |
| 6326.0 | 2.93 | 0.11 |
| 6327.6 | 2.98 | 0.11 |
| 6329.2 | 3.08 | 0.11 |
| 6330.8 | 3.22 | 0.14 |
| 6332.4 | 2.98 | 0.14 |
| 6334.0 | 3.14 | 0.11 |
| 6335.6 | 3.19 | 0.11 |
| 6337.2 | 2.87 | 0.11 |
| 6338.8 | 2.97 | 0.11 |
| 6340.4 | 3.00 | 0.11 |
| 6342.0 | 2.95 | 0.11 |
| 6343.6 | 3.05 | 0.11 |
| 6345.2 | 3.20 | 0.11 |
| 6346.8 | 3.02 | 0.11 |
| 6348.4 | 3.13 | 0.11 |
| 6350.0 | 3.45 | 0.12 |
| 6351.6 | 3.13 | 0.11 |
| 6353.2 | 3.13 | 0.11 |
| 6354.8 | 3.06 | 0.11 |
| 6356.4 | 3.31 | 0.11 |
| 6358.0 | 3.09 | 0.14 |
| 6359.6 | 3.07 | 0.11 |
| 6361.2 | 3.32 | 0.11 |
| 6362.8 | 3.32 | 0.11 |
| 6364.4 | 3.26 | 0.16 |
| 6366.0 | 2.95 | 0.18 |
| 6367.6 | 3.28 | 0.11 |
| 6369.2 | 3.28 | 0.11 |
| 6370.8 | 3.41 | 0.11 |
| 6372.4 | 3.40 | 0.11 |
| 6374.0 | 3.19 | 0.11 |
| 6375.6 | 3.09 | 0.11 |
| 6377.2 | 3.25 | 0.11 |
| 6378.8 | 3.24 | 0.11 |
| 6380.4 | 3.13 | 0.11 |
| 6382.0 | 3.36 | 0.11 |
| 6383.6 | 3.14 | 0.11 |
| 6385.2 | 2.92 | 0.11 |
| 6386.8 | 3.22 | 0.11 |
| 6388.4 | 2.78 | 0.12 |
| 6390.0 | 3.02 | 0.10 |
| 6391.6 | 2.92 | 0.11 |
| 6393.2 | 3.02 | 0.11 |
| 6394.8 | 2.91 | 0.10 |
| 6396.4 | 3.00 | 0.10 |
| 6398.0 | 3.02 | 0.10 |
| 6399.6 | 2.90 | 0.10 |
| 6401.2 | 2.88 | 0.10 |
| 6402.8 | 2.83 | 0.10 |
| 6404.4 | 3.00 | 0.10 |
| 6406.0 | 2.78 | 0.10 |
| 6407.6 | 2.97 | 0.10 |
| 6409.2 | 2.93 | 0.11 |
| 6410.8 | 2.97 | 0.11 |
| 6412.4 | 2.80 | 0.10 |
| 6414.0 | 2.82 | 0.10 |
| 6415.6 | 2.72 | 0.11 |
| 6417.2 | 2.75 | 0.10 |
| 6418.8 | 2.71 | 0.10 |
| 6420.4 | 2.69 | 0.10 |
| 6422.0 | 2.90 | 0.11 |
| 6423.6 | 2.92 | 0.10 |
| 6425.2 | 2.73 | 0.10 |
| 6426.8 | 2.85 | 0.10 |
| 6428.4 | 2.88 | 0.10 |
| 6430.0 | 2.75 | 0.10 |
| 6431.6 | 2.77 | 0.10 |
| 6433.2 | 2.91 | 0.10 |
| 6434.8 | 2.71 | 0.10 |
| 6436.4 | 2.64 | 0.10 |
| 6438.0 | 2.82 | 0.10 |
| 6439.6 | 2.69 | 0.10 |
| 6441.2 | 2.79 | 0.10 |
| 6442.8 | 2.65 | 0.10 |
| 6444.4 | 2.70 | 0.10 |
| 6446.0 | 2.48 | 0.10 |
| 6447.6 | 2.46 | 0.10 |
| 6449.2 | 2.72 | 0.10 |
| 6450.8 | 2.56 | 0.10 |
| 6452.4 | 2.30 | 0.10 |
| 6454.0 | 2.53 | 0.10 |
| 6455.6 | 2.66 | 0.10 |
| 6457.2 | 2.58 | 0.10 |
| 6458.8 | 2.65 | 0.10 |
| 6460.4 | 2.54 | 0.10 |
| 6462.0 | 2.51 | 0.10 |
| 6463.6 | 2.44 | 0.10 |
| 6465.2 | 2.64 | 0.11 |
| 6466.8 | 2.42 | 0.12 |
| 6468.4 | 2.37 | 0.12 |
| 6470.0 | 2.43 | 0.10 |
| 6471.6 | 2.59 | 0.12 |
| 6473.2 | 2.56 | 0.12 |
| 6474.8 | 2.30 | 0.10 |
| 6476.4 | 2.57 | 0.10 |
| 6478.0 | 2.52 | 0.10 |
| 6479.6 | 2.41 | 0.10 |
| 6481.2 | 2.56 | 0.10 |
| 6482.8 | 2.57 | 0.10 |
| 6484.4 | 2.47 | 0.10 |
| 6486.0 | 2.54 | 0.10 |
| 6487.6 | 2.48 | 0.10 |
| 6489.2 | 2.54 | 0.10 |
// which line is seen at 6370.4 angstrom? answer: C III] 1909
